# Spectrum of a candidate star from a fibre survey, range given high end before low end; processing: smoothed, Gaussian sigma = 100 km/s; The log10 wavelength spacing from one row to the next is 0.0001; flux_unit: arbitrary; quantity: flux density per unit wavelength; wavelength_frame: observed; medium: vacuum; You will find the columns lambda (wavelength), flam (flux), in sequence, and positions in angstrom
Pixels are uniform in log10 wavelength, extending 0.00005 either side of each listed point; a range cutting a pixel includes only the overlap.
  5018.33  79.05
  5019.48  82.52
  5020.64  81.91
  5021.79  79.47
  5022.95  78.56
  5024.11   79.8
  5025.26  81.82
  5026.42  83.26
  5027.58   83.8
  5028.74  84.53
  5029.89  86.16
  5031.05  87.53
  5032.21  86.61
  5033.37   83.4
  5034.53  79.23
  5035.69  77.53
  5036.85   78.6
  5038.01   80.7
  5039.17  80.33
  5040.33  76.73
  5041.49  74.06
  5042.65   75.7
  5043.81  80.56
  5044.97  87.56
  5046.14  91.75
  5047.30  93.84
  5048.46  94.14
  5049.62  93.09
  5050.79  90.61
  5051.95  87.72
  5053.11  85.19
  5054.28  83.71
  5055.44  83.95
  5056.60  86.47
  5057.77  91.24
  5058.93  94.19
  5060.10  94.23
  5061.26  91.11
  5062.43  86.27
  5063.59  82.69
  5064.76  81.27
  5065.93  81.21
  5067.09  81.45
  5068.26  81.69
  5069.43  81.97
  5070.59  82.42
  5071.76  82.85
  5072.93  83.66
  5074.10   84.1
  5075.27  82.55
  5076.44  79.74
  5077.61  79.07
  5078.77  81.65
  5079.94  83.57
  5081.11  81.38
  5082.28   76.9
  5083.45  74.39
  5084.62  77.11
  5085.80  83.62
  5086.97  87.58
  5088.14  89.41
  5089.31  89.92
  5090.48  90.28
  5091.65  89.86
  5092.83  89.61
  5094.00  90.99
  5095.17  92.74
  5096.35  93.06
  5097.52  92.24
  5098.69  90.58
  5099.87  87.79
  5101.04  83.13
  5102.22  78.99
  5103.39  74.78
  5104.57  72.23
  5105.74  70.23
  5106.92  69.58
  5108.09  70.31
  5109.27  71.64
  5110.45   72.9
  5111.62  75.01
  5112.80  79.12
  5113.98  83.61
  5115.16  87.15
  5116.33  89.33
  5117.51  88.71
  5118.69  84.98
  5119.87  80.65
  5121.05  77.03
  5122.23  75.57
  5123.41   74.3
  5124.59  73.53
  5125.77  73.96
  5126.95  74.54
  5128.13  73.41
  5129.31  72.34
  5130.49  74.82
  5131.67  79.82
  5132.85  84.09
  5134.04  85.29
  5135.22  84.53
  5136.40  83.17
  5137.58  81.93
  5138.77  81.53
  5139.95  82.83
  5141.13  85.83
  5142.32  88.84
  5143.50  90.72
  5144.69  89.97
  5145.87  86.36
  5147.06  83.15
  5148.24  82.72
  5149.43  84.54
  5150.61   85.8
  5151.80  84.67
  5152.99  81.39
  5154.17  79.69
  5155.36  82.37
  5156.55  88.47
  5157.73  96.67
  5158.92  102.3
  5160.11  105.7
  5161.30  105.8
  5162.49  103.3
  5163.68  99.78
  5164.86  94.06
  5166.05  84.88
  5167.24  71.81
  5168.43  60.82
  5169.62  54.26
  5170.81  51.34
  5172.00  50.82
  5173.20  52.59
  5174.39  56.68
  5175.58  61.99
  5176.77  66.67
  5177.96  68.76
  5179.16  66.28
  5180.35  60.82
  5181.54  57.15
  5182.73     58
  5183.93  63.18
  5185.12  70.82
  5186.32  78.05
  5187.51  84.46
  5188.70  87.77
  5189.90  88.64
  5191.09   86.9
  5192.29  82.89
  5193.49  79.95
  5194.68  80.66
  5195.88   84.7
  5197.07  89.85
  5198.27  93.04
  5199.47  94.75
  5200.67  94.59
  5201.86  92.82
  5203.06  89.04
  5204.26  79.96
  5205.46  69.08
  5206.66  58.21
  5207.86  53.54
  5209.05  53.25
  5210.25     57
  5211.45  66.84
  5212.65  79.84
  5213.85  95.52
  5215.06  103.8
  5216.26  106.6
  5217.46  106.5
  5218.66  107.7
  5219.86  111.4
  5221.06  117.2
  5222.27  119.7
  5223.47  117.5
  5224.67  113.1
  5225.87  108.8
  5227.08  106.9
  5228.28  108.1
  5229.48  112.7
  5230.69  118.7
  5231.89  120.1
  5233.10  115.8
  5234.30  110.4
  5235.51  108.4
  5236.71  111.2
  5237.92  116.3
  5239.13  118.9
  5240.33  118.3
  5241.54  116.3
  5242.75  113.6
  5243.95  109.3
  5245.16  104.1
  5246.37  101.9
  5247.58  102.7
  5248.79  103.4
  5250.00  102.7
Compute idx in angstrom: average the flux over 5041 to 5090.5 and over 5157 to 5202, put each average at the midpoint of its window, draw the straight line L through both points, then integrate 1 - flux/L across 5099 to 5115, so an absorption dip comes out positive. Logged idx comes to 1.13 angstrom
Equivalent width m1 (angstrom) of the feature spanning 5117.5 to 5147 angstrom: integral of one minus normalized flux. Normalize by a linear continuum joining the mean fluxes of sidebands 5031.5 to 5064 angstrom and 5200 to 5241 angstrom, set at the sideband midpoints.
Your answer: 3.6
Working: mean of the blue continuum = 85.4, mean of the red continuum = 99.1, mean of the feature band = 81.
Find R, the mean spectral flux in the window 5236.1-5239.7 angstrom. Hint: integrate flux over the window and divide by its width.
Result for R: 115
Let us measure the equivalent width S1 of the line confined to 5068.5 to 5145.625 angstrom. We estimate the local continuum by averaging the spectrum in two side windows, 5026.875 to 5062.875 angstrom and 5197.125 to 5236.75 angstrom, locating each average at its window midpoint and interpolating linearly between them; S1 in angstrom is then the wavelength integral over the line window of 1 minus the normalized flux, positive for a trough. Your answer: 6.6 angstrom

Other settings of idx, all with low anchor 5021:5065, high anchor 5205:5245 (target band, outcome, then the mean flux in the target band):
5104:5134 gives 4.7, 77.3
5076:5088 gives 1.0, 80.9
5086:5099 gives -0.2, 90.4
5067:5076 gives 0.5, 82.5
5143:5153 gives 0.9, 85.6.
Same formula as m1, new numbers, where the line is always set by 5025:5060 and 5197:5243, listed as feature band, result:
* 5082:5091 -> 0.5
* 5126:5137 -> 1.6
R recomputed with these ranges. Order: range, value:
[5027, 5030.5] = 84.9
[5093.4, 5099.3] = 91.9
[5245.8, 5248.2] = 102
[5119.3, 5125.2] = 76.2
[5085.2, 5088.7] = 86.7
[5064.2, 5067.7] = 81.3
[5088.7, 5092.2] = 90.2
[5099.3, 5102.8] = 83.3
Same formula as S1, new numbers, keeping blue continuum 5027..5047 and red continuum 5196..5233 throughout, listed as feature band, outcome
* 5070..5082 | 0.4 angstrom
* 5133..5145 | 0.6 angstrom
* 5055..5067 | -0.4 angstrom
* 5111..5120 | 0.4 angstrom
